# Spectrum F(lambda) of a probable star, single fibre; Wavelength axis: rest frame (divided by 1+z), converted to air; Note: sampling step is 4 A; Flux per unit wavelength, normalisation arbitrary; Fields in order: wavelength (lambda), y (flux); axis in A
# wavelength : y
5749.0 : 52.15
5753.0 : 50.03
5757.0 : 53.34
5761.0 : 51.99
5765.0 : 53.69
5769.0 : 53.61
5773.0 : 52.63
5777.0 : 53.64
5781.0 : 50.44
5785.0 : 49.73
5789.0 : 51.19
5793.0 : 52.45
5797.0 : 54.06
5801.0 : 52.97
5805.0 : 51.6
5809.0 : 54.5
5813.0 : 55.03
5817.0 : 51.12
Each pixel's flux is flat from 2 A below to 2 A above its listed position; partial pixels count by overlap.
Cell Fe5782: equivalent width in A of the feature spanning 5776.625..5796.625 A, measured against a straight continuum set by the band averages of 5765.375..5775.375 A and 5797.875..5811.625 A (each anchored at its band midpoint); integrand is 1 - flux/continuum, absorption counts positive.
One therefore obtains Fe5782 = 0.6 A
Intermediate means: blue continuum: 53.2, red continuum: 53.2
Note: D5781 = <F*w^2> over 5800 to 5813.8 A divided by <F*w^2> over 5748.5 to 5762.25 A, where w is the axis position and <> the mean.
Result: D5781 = 1.05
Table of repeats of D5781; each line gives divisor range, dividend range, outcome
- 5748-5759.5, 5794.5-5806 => 1.04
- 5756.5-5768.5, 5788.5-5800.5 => 1.01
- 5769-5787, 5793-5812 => 1.04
